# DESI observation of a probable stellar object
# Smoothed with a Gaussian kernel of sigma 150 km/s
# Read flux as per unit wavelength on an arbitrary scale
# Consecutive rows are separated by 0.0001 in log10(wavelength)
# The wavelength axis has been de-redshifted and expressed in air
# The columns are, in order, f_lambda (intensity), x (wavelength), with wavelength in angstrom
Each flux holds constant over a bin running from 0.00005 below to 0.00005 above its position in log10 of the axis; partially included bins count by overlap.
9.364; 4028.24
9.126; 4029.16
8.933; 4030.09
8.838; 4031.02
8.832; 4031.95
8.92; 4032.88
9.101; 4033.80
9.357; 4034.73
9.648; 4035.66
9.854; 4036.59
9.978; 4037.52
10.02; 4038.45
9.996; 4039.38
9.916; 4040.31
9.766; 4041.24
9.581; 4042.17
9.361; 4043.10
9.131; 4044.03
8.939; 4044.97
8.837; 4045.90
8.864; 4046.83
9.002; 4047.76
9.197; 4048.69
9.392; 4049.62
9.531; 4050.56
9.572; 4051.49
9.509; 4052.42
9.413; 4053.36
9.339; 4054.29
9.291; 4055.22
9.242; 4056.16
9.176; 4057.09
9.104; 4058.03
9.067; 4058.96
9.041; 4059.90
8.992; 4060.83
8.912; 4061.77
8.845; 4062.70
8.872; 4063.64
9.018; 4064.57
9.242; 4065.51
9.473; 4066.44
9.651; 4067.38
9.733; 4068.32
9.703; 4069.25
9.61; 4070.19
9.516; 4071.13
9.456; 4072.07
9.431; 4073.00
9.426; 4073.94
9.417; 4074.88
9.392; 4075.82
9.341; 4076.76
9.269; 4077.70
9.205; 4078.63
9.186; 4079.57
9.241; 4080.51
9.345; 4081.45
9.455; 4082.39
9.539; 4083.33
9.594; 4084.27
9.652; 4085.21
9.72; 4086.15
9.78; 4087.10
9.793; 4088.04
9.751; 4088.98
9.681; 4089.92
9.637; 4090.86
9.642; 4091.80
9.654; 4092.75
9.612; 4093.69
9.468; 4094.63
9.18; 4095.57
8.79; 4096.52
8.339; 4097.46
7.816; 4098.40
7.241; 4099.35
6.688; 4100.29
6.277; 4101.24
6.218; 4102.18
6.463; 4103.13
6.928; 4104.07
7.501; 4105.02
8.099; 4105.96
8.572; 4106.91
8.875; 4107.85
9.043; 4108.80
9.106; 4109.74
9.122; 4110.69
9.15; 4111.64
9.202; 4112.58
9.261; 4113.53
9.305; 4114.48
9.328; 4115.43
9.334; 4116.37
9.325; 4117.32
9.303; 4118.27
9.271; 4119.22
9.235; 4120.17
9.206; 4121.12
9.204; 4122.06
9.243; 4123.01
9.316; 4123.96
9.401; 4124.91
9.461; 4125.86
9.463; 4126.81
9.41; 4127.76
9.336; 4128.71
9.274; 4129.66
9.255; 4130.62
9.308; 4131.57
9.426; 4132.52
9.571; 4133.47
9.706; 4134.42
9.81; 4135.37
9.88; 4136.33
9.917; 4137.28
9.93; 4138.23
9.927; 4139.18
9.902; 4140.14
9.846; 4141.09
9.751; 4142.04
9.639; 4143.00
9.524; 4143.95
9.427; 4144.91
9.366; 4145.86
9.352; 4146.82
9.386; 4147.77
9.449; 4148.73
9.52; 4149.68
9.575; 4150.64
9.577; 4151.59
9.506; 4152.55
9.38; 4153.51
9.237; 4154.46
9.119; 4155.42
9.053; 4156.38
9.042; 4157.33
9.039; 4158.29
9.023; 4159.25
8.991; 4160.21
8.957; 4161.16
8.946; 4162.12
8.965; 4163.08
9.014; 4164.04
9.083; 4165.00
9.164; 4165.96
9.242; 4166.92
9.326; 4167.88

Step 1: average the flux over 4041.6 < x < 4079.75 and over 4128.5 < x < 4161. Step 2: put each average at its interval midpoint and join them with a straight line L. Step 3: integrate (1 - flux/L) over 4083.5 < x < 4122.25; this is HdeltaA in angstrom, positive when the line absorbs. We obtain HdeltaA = 2.30 angstrom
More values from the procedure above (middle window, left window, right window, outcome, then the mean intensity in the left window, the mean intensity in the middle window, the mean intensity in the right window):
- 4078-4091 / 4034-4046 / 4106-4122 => -0.3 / 9.57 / 9.54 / 9.14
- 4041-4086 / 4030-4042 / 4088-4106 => -1.8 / 9.49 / 9.31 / 8.31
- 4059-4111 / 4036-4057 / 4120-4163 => 2.6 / 9.44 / 8.95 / 9.42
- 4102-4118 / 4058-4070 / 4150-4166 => 1.1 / 9.22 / 8.57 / 9.16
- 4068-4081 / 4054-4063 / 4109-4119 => -0.4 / 9.1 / 9.42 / 9.24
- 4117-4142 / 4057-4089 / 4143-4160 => -0.4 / 9.37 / 9.5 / 9.33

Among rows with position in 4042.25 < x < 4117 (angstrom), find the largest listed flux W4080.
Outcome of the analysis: 9.793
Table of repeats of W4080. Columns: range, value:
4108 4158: 9.93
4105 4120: 9.334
